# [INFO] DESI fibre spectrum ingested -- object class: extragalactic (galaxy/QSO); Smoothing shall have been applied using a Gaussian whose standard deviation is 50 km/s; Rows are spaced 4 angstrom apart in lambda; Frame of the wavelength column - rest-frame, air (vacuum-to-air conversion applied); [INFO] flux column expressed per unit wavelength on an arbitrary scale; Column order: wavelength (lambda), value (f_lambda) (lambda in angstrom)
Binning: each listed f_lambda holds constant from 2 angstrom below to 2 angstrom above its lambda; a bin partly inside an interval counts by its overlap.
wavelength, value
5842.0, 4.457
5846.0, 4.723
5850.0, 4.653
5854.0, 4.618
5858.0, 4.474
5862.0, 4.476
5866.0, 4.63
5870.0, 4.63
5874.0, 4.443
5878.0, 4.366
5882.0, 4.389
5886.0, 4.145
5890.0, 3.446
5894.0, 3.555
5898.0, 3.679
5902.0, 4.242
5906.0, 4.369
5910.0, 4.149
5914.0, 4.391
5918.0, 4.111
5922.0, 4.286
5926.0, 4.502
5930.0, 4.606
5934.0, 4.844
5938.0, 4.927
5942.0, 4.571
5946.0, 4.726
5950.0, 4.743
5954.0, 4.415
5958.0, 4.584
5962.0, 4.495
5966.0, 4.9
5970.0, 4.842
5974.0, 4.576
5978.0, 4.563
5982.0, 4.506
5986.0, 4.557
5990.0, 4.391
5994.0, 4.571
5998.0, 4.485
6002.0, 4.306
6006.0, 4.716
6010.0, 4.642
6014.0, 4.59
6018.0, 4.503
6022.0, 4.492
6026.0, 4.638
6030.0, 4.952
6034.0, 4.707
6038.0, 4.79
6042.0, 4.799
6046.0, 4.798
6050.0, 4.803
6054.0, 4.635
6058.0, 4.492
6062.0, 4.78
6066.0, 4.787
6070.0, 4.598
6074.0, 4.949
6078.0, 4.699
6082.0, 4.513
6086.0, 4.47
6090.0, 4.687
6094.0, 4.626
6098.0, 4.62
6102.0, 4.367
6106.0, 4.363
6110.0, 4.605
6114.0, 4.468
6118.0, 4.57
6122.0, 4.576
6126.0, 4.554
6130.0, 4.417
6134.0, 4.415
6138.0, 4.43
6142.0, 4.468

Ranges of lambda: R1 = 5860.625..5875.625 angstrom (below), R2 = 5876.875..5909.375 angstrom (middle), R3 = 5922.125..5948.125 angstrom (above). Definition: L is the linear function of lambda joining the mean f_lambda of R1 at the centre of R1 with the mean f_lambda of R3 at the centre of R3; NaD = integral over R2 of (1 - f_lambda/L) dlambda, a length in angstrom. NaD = 4.1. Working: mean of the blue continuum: 4.55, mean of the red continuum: 4.67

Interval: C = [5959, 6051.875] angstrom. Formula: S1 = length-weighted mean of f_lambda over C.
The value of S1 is 4.63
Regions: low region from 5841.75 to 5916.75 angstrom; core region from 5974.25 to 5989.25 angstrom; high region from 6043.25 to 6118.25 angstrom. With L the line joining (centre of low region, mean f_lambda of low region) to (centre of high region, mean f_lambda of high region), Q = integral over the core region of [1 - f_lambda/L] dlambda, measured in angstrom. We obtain -0.2 angstrom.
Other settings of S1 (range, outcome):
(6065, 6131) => 4.58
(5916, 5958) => 4.57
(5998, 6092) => 4.66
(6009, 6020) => 4.57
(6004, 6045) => 4.69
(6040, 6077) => 4.74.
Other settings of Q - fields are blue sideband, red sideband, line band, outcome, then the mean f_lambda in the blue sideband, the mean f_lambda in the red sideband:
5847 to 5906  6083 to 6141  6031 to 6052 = -1.64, 4.28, 4.51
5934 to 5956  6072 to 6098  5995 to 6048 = 0.29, 4.69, 4.65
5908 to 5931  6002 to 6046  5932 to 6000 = -2.28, 4.33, 4.67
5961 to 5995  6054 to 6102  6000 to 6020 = 0.28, 4.6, 4.64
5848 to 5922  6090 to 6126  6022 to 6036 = -0.91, 4.27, 4.54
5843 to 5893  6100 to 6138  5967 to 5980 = -0.72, 4.4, 4.48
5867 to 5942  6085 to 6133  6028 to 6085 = -3.38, 4.29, 4.53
